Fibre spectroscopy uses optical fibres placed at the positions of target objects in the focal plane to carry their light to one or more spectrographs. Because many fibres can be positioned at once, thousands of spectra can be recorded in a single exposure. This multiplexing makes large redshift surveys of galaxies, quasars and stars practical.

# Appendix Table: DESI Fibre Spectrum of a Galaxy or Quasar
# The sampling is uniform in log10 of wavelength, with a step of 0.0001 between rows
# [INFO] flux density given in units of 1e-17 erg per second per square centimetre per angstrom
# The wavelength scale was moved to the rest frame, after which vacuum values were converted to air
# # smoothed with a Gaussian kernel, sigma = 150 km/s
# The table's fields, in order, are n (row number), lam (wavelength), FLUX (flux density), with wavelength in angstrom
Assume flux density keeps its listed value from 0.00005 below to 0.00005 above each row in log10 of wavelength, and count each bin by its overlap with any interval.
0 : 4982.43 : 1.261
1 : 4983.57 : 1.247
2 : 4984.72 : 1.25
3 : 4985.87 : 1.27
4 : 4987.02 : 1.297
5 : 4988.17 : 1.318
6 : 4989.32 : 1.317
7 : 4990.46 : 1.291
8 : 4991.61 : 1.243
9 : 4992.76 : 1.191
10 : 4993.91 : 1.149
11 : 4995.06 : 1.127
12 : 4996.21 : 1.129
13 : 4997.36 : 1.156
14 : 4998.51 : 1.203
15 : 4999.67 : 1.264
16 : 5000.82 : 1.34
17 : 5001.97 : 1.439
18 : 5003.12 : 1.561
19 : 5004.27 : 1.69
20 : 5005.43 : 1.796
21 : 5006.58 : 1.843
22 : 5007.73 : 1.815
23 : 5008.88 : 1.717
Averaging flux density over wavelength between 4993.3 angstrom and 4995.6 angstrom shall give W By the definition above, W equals 1.14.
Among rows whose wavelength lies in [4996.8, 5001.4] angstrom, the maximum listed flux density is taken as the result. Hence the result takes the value 1.34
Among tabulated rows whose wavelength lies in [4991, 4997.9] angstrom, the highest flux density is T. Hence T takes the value 1.243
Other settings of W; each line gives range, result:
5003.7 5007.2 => 1.78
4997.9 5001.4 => 1.27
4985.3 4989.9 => 1.3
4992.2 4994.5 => 1.17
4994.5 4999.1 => 1.15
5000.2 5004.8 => 1.51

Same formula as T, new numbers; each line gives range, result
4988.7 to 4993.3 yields 1.317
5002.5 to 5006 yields 1.796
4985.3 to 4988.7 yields 1.318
